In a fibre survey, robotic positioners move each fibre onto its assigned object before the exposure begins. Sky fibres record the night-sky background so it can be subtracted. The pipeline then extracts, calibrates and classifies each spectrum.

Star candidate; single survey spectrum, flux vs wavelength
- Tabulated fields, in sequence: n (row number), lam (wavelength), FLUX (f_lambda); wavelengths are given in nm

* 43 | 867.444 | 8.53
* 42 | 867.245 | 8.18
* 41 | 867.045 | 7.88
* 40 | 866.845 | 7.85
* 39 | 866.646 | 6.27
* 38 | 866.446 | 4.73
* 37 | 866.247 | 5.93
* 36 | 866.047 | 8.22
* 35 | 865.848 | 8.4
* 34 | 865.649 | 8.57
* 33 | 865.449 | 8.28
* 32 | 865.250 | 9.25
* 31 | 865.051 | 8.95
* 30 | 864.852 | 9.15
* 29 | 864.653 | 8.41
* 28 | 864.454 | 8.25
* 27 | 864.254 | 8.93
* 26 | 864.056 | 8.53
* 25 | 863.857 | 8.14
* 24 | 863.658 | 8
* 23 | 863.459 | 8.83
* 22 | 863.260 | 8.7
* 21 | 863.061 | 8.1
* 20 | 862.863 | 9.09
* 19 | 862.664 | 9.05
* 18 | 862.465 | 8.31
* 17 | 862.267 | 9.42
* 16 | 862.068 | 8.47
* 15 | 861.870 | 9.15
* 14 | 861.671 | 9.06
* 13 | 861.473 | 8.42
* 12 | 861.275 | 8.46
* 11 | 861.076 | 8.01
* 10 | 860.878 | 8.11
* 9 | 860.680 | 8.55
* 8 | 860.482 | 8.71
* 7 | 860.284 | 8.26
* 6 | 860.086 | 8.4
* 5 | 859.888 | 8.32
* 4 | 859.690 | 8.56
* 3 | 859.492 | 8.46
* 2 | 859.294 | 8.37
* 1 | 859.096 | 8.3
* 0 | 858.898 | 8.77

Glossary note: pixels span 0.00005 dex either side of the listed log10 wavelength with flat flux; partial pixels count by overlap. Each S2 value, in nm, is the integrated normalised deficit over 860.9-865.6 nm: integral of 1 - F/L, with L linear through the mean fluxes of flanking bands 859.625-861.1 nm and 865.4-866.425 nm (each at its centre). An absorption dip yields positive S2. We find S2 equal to -0.39 nm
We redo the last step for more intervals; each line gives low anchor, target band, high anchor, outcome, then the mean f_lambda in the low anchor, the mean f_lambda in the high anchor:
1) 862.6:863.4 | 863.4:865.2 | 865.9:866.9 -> -0.156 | 8.72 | 6.63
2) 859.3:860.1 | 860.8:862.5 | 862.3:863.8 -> -0.017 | 8.43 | 8.61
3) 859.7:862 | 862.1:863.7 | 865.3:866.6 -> -0.129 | 8.5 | 7.38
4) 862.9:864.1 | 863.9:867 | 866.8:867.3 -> 0.071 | 8.41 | 7.95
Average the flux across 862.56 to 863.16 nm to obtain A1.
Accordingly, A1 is 8.74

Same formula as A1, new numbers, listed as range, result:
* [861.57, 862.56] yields 8.89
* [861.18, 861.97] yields 8.78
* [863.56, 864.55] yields 8.37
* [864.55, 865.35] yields 8.95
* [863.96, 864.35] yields 8.75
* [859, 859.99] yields 8.4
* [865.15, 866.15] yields 8.54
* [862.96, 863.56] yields 8.55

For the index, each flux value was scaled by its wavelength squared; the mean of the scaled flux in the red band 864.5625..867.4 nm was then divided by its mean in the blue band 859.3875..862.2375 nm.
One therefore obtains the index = 0.94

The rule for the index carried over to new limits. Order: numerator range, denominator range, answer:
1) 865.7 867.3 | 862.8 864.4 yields 0.85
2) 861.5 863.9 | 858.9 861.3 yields 1.04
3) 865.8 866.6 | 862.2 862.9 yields 0.75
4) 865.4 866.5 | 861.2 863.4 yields 0.85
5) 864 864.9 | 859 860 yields 1.04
